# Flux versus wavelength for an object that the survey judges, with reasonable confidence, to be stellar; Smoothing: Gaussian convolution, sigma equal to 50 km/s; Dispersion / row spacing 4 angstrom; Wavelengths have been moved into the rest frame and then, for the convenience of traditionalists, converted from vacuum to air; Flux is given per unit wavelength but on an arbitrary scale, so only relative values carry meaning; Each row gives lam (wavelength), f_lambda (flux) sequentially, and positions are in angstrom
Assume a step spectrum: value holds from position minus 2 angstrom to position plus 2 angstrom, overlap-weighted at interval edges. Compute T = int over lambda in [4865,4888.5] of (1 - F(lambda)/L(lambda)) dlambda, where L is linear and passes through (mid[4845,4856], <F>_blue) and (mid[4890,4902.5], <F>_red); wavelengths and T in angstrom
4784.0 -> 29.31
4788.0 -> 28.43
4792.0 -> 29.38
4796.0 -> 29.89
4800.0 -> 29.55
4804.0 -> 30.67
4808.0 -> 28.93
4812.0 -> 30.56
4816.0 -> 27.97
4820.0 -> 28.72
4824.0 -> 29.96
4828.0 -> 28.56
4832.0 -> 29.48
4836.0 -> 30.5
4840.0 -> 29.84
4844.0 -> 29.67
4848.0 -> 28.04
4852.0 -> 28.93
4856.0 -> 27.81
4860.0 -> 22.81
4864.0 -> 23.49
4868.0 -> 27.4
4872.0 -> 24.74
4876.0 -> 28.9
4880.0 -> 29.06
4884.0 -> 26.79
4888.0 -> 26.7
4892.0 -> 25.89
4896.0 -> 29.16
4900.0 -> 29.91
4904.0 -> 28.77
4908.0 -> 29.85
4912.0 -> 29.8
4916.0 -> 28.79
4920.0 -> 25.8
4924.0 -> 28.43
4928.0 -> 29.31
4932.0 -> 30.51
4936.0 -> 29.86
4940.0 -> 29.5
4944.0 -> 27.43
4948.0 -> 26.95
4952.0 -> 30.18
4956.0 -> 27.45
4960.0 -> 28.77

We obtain 1.04 angstrom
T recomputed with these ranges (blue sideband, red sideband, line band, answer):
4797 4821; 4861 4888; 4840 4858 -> -0.68 angstrom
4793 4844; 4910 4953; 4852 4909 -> 3.64 angstrom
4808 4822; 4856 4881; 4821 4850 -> -1.55 angstrom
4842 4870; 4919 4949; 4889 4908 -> -0.45 angstrom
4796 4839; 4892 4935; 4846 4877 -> 2.97 angstrom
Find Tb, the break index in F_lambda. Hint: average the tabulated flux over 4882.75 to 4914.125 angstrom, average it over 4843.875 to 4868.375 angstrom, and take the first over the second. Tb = 1.1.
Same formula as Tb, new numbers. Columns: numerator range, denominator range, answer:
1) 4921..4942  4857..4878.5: 1.14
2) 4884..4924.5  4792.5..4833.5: 0.96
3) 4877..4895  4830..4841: 0.91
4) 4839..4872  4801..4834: 0.92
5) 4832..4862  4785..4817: 0.96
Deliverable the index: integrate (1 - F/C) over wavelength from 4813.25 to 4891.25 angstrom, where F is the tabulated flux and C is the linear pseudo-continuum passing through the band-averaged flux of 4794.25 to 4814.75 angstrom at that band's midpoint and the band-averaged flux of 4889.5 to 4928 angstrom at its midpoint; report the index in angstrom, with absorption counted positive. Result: 3.7 angstrom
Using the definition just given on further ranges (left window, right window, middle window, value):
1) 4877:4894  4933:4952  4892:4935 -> -1.5 angstrom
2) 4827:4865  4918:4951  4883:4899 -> 0.5 angstrom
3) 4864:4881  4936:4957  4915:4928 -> 0.1 angstrom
